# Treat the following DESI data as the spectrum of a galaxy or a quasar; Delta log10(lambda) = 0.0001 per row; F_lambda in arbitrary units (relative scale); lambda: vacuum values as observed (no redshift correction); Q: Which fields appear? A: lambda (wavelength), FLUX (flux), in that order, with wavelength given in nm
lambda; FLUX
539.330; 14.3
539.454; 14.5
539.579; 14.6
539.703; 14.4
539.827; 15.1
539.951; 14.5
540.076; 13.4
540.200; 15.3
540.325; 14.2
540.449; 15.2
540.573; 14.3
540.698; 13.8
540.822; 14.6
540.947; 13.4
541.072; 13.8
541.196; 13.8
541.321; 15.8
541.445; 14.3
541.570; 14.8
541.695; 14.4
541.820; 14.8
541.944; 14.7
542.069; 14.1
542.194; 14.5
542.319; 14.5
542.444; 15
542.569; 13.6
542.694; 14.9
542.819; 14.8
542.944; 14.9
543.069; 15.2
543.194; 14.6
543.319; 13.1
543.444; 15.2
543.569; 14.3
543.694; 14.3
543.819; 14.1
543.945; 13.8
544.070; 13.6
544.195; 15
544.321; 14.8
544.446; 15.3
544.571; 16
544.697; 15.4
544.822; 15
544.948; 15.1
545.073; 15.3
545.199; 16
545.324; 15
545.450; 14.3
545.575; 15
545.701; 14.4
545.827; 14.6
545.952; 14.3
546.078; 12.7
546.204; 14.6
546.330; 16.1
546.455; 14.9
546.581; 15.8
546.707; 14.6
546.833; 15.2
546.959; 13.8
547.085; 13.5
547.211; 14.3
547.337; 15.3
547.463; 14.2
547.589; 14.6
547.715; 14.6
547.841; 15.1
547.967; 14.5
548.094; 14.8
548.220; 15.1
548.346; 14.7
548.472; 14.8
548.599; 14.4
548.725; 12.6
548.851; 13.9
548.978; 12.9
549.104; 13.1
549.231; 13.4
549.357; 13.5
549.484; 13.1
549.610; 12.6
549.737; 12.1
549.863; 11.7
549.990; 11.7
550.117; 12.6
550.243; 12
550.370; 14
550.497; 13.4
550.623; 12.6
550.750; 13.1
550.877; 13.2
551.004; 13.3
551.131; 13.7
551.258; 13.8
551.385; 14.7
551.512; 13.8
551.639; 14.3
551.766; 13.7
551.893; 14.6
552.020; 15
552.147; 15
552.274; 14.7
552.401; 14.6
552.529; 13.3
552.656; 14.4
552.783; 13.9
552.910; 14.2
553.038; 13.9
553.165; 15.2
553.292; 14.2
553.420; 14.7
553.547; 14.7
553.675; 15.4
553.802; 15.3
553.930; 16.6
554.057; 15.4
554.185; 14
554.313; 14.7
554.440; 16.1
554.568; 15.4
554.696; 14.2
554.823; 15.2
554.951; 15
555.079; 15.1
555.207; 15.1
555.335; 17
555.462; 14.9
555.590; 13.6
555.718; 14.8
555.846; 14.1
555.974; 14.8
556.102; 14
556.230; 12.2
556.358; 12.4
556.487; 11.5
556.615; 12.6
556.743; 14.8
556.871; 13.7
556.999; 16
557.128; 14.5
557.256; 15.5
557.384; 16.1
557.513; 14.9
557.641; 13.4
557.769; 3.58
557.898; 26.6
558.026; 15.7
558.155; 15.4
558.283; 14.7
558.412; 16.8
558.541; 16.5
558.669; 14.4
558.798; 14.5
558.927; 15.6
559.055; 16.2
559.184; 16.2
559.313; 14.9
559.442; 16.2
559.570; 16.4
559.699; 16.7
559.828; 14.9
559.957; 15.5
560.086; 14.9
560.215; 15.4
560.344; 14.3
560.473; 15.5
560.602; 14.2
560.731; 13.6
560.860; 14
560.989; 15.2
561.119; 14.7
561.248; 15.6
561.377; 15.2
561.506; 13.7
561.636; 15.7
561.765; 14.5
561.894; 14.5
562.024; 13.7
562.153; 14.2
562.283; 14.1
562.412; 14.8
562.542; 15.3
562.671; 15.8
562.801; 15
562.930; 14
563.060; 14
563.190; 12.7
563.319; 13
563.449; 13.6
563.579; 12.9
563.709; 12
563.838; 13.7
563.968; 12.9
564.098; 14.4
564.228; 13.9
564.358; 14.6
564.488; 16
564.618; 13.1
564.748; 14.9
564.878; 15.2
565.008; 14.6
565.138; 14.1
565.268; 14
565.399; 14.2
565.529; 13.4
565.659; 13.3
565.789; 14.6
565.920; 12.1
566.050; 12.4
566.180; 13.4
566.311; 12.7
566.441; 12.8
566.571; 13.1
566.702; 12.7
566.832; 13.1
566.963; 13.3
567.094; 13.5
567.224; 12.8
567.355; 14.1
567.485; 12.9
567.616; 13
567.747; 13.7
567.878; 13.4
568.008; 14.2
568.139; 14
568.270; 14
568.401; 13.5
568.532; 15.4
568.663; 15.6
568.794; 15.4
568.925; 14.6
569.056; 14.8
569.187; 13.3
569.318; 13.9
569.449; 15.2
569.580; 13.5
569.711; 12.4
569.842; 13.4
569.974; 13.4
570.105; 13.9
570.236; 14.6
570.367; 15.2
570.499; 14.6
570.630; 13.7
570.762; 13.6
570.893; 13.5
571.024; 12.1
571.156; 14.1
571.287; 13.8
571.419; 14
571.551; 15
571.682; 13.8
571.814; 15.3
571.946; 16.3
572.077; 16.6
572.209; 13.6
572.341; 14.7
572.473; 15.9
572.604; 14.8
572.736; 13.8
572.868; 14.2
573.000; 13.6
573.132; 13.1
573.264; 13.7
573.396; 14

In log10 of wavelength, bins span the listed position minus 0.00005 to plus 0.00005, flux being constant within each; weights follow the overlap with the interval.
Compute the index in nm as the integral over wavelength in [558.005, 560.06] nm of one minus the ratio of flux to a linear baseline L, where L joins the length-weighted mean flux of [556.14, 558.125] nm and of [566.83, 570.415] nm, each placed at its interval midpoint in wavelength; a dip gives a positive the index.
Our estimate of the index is -0.210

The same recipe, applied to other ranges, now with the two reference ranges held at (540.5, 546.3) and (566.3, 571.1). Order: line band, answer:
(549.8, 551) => 0.135 nm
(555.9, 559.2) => -0.134 nm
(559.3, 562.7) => -0.224 nm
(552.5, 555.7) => -0.145 nm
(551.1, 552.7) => 0.001 nm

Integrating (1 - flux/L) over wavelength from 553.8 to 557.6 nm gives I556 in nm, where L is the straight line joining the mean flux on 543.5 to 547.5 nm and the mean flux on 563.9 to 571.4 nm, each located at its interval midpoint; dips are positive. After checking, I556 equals -0.09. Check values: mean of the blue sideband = 14.7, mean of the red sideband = 13.8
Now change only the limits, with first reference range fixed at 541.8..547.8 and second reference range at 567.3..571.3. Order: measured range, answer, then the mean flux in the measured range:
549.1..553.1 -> 0.260 nm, 13.5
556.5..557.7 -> -0.014 nm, 14.5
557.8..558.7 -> -0.156 nm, 16.8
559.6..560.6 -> -0.074 nm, 15.3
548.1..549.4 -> 0.059 nm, 13.9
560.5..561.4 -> -0.029 nm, 14.7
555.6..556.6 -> 0.068 nm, 13.4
